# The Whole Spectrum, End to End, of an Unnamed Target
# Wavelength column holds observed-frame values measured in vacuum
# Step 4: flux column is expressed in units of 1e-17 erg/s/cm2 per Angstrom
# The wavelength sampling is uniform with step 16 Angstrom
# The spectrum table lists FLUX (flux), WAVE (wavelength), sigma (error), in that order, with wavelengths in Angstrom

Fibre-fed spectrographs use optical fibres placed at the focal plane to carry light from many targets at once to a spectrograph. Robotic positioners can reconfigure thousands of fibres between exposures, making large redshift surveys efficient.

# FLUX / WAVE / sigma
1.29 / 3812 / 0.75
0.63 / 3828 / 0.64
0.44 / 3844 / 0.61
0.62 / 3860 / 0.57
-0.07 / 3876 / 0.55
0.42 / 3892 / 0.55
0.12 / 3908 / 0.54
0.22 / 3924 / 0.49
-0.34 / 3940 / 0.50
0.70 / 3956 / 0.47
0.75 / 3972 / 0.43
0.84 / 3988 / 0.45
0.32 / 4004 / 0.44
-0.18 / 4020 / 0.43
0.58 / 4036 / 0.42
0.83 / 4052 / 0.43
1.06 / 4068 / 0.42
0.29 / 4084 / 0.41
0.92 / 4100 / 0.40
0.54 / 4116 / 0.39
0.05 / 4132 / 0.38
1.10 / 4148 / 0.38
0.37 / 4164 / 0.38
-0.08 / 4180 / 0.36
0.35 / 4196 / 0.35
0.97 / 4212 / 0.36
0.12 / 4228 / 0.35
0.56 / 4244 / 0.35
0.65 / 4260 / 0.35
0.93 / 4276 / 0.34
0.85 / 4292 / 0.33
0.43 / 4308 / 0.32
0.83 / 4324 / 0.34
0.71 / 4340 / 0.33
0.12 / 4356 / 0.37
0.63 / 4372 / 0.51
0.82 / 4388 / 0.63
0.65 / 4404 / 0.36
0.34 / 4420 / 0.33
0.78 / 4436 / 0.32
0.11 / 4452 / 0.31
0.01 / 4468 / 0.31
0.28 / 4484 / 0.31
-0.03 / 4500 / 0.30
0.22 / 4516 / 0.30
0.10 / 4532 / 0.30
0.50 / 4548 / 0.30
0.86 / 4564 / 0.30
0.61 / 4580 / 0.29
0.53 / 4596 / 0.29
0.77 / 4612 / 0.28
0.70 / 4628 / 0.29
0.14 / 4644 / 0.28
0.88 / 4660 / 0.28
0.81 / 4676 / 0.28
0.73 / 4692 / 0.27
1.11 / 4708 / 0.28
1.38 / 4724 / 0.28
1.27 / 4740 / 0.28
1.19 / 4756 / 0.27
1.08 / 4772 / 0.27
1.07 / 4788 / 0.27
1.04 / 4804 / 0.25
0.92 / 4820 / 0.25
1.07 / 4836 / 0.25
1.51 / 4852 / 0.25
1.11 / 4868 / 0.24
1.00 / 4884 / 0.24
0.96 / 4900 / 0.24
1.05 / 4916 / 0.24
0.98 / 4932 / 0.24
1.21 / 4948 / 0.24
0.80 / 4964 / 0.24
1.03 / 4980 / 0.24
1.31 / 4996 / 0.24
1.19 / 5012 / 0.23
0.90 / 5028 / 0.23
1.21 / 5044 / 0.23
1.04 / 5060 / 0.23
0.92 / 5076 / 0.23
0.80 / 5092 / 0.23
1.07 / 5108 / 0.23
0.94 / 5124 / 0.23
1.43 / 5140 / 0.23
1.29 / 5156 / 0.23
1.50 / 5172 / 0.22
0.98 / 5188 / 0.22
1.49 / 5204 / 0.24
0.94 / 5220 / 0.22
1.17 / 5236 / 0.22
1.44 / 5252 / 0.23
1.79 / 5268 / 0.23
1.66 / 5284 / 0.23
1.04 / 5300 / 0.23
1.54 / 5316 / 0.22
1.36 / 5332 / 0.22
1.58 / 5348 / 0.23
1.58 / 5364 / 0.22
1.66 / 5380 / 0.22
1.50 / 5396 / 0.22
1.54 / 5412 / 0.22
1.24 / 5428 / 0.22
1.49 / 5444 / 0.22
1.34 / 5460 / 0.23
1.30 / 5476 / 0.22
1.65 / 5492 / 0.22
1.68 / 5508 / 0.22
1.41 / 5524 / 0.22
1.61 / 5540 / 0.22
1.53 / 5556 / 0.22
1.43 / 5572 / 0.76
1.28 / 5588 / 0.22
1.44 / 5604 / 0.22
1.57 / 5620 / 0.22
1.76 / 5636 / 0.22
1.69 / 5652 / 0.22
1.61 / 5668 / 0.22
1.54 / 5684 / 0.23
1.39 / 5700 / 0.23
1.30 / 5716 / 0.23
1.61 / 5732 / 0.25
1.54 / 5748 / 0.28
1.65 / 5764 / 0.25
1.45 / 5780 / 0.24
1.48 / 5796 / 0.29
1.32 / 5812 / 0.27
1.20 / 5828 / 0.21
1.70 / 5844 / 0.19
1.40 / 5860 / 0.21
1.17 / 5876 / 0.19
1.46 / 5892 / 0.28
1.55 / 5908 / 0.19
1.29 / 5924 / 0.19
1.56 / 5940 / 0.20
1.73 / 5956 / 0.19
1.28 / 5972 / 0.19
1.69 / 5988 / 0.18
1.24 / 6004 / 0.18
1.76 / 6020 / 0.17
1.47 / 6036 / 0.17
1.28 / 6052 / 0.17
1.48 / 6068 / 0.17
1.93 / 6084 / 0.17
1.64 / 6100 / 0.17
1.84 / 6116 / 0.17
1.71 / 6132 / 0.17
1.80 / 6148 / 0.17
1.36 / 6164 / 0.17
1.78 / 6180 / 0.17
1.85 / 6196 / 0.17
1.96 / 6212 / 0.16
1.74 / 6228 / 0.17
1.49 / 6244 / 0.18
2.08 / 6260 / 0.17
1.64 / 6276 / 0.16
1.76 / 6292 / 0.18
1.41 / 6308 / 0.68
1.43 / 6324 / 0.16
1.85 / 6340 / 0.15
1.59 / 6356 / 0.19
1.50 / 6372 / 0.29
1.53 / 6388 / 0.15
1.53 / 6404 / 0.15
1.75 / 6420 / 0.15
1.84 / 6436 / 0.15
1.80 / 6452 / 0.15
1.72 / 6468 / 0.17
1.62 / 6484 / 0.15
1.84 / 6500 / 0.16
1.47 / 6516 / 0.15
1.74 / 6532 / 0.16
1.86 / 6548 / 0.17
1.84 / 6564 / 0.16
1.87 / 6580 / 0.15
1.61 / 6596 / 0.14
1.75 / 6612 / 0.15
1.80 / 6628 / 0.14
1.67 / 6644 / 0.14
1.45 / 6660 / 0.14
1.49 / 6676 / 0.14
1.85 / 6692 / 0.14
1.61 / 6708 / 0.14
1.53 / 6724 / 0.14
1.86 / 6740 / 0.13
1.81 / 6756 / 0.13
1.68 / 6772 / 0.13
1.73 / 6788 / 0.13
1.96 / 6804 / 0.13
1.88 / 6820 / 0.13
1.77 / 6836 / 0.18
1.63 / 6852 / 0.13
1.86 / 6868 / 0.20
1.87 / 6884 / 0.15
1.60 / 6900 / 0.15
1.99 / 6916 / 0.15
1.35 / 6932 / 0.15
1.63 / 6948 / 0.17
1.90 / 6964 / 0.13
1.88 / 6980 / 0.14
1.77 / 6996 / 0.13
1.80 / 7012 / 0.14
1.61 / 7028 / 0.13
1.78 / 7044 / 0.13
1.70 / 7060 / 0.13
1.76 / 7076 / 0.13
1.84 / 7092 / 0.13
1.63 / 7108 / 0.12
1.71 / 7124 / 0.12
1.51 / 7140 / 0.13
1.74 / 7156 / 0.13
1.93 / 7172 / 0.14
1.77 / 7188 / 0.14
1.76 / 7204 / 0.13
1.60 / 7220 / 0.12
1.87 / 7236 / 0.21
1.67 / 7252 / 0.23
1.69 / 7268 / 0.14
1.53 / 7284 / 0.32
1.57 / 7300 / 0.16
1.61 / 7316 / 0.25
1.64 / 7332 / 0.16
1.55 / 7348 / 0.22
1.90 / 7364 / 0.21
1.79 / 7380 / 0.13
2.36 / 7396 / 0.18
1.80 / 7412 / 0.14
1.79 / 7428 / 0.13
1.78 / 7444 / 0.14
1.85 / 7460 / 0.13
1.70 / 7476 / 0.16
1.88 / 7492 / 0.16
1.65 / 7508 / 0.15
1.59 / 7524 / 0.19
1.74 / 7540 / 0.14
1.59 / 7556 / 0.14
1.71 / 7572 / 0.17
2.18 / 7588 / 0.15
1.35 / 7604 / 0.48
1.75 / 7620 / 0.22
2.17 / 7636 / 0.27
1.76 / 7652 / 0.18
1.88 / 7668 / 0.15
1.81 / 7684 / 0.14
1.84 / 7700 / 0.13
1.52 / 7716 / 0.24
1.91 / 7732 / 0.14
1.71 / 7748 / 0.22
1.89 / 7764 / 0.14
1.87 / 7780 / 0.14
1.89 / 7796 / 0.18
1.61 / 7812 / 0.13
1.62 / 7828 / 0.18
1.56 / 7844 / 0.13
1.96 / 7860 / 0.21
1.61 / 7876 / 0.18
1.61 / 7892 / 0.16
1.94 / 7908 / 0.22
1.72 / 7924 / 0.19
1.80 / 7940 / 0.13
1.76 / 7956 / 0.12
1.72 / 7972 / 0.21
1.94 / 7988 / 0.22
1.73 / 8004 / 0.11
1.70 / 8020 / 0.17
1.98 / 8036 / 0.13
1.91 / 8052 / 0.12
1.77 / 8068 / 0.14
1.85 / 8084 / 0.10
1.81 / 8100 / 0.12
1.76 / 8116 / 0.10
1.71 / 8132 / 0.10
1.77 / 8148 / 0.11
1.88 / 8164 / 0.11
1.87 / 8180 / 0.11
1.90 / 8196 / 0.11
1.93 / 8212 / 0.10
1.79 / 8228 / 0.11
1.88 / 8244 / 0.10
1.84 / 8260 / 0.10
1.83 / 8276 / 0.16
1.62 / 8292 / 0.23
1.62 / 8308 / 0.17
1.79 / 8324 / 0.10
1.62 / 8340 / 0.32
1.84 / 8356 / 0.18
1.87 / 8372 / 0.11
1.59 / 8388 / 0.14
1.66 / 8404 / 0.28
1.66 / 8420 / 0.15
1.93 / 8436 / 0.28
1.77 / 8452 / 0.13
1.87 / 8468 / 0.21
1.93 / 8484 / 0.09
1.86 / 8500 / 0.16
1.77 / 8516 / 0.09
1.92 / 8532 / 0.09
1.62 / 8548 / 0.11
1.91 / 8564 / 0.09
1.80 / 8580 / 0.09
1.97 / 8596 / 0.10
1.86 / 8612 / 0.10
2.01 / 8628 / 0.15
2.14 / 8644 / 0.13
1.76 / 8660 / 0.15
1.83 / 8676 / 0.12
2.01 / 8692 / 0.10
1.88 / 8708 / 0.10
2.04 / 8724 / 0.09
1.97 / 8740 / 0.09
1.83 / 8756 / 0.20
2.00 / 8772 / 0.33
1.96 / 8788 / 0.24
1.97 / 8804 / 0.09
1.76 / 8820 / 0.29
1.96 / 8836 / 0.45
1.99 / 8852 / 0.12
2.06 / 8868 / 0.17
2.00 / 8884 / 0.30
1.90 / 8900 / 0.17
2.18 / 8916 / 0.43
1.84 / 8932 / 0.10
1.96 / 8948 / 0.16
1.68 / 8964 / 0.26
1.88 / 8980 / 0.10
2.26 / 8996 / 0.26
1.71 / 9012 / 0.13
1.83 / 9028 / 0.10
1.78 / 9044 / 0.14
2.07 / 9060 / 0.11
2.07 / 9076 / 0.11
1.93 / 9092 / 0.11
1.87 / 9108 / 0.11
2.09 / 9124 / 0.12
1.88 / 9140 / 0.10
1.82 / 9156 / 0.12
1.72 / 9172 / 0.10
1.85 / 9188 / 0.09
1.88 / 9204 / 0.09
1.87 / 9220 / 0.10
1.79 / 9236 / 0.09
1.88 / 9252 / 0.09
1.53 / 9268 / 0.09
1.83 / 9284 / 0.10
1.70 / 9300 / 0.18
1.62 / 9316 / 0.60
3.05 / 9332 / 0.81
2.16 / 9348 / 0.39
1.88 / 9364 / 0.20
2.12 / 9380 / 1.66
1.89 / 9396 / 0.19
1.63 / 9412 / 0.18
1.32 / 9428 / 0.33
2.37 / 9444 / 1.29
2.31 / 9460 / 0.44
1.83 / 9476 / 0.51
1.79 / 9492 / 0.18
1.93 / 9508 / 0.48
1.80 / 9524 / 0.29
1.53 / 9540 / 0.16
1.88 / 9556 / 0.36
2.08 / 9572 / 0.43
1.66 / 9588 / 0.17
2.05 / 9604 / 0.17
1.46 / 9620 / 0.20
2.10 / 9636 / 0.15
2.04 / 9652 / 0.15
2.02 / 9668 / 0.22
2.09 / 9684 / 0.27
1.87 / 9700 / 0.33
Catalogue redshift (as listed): 0.17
